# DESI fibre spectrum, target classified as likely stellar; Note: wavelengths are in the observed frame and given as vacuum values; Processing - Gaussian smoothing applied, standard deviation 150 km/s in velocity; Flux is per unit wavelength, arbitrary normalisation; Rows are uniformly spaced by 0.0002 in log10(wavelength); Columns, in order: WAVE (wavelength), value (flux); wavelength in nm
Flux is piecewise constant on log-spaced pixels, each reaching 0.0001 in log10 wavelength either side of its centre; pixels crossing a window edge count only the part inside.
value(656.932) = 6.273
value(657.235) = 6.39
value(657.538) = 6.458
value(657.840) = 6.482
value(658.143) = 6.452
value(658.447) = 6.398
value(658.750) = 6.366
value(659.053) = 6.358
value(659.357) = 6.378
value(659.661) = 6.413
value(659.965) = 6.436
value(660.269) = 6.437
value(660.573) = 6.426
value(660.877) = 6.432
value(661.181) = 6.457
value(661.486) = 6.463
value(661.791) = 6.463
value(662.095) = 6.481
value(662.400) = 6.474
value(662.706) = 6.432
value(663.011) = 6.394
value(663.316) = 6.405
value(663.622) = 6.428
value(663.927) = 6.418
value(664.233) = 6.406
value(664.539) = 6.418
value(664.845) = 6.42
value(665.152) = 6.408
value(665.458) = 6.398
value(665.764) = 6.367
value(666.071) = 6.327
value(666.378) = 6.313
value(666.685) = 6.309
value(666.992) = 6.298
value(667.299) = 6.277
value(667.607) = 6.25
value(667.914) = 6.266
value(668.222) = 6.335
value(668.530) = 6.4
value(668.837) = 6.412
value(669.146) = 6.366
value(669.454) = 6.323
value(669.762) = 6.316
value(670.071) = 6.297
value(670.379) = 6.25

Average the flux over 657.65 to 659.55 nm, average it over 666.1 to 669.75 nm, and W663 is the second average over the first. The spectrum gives 1.0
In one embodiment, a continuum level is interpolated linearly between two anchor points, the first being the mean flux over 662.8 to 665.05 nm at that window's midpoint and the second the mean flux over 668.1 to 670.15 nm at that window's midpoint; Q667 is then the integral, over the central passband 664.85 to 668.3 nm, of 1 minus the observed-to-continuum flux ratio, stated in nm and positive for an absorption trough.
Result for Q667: 0.03 nm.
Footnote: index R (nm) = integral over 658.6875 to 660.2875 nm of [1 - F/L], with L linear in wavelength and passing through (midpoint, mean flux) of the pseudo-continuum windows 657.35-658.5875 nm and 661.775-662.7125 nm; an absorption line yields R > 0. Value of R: 0.01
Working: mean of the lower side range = 6.45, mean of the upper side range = 6.47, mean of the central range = 6.39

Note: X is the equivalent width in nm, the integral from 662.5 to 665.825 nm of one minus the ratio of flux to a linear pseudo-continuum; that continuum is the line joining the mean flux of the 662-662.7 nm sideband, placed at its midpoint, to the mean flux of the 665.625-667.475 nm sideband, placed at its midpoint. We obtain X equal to -0.008 nm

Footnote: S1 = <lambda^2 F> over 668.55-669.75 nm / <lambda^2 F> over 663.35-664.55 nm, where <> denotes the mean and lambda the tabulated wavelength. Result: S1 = 1.01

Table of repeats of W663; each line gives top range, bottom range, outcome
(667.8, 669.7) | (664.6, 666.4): 1.00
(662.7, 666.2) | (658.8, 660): 1.00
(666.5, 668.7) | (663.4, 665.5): 0.98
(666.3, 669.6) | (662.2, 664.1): 0.98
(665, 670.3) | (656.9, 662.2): 0.99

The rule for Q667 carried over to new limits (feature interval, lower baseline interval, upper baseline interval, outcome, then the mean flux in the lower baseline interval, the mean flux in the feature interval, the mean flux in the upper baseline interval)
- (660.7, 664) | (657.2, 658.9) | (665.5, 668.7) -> -0.034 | 6.43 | 6.44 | 6.32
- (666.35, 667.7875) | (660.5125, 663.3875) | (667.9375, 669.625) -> 0.021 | 6.45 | 6.29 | 6.36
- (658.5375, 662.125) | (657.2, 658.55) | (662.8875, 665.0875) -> 0.003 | 6.44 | 6.42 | 6.41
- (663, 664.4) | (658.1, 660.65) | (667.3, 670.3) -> -0.010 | 6.4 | 6.41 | 6.33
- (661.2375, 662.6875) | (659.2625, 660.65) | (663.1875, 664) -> -0.011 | 6.42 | 6.46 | 6.42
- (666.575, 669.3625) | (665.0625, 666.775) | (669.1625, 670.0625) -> 0.006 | 6.35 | 6.32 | 6.32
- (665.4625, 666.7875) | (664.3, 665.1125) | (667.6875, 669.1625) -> 0.010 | 6.41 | 6.34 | 6.35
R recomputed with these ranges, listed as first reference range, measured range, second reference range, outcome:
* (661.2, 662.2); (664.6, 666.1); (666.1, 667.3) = -0.01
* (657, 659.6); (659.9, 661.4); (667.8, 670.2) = -0.01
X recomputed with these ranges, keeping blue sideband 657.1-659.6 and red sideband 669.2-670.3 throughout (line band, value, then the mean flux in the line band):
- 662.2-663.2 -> -0.009 nm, 6.43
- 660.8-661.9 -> -0.012 nm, 6.45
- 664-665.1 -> -0.009 nm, 6.41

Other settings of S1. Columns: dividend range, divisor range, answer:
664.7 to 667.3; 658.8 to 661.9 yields 1.01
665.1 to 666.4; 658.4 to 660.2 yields 1.02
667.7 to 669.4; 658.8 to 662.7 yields 1.01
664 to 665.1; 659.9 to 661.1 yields 1.01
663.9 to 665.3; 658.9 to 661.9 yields 1.01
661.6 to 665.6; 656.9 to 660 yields 1.02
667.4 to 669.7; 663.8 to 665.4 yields 1.00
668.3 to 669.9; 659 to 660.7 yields 1.02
